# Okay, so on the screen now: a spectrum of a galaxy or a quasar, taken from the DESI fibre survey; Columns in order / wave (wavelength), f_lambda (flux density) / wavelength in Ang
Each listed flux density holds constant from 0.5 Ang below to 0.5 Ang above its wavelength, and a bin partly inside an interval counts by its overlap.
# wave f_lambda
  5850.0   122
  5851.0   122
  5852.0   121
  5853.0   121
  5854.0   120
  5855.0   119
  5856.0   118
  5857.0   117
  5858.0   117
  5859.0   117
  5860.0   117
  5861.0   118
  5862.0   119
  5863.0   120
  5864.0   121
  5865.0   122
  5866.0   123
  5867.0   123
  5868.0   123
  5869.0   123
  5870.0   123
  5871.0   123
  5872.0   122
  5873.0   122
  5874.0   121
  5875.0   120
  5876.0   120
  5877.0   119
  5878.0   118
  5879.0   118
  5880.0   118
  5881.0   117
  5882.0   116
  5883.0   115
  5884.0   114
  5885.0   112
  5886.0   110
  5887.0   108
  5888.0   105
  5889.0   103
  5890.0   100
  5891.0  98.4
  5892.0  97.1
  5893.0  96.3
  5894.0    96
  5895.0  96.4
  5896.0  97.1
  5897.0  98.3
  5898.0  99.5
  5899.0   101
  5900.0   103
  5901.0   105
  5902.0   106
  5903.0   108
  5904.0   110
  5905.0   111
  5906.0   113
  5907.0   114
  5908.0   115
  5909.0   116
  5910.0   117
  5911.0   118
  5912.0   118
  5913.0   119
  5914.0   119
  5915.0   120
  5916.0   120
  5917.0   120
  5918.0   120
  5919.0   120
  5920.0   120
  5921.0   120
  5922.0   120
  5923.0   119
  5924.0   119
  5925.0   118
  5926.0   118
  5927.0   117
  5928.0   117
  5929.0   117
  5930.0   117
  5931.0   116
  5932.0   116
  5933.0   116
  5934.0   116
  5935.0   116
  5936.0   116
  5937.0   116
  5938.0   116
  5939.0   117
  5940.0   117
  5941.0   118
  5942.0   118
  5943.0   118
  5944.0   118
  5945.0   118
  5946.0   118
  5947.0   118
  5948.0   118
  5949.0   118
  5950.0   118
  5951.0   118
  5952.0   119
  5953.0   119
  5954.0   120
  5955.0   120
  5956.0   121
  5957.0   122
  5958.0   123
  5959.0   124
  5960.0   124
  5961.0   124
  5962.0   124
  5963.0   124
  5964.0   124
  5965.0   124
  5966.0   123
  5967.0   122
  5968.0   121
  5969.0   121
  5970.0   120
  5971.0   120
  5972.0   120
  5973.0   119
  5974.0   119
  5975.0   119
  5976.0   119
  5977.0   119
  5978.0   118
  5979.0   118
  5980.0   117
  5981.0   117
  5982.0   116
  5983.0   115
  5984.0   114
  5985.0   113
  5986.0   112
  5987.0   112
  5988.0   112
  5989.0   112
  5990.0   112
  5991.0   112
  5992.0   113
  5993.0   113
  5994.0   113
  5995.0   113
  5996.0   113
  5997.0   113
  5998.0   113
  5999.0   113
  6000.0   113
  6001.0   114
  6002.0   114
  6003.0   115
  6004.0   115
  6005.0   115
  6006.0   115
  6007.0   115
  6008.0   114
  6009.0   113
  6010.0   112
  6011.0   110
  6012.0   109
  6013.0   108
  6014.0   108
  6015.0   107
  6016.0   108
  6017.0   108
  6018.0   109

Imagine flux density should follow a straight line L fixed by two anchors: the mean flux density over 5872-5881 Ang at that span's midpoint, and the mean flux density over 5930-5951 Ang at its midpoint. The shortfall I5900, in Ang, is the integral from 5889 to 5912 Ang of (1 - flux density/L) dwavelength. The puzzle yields 2.5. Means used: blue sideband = 120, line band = 106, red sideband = 117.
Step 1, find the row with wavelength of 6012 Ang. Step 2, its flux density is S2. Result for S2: 109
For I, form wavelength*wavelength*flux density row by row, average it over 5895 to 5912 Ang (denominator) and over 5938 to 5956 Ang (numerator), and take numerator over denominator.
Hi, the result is 1.11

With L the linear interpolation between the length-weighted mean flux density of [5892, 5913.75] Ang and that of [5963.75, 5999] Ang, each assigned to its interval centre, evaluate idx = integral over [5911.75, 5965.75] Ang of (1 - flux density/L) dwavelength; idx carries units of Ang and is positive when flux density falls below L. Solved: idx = -3.7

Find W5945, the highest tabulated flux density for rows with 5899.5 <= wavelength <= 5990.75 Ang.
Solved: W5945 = 124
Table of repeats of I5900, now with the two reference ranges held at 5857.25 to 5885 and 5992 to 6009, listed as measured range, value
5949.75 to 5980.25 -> -1.4 Ang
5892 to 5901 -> 1.5 Ang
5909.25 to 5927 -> -0.2 Ang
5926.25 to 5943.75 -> 0.0 Ang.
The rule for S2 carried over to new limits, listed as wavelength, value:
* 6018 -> 109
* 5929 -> 117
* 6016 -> 108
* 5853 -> 121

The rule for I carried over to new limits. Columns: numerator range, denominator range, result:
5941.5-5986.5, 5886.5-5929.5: 1.10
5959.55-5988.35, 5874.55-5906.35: 1.14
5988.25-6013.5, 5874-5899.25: 1.09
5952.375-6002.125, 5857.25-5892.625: 1.05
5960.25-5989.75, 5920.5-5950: 1.02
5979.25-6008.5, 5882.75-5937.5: 1.05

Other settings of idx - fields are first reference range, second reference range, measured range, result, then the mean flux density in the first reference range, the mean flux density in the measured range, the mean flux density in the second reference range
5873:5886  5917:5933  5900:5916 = 0.6 Ang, 117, 114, 118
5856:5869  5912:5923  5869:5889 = 0.5 Ang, 120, 117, 120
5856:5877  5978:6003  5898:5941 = 0.8 Ang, 120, 115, 114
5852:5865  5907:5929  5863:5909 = 2.7 Ang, 119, 112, 118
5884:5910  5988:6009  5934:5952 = -1.4 Ang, 105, 117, 113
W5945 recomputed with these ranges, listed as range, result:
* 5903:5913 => 119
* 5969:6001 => 121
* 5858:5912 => 123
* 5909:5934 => 120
